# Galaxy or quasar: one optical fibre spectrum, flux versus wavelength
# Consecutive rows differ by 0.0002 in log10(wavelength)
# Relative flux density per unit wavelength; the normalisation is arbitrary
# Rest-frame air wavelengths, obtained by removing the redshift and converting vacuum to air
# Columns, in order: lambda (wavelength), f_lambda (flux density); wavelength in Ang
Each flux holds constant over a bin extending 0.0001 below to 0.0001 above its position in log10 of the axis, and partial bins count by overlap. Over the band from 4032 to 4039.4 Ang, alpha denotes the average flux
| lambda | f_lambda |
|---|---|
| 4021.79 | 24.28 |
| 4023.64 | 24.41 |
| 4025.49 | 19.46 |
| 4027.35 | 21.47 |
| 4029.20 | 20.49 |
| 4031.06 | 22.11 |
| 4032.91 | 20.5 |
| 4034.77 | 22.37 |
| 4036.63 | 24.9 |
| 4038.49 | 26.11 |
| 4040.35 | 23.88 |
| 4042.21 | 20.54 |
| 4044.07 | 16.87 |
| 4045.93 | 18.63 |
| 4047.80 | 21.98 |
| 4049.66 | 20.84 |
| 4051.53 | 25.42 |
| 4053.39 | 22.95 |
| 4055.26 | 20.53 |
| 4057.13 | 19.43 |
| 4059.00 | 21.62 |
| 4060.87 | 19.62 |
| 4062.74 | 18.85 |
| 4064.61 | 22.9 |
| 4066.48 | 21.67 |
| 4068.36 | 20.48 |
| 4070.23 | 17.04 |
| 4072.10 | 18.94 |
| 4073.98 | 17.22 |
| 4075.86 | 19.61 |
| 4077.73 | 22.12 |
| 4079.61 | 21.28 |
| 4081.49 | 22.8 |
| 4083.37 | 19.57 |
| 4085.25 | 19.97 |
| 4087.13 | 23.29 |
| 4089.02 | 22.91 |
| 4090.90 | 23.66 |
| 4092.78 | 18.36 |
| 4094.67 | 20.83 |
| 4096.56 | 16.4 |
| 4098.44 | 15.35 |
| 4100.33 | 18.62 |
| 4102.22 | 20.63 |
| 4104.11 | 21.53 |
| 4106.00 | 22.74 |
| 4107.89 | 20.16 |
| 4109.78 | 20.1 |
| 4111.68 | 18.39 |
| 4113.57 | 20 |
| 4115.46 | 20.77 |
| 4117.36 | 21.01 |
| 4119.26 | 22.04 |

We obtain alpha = 23.5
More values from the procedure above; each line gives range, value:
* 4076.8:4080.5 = 21.7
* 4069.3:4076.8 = 18.2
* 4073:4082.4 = 20.6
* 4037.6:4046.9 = 21.2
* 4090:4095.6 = 20.9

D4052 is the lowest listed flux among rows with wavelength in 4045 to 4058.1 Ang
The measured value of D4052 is 18.63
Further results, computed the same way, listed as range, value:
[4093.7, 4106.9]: 15.35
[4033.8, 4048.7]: 16.87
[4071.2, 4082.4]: 17.22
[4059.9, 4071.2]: 17.04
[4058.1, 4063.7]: 18.85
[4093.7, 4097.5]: 16.4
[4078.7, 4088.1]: 19.57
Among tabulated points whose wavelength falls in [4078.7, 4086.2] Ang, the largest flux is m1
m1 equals 22.8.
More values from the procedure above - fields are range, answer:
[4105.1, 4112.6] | 22.74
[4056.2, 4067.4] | 22.9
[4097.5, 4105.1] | 21.53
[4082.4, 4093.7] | 23.66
